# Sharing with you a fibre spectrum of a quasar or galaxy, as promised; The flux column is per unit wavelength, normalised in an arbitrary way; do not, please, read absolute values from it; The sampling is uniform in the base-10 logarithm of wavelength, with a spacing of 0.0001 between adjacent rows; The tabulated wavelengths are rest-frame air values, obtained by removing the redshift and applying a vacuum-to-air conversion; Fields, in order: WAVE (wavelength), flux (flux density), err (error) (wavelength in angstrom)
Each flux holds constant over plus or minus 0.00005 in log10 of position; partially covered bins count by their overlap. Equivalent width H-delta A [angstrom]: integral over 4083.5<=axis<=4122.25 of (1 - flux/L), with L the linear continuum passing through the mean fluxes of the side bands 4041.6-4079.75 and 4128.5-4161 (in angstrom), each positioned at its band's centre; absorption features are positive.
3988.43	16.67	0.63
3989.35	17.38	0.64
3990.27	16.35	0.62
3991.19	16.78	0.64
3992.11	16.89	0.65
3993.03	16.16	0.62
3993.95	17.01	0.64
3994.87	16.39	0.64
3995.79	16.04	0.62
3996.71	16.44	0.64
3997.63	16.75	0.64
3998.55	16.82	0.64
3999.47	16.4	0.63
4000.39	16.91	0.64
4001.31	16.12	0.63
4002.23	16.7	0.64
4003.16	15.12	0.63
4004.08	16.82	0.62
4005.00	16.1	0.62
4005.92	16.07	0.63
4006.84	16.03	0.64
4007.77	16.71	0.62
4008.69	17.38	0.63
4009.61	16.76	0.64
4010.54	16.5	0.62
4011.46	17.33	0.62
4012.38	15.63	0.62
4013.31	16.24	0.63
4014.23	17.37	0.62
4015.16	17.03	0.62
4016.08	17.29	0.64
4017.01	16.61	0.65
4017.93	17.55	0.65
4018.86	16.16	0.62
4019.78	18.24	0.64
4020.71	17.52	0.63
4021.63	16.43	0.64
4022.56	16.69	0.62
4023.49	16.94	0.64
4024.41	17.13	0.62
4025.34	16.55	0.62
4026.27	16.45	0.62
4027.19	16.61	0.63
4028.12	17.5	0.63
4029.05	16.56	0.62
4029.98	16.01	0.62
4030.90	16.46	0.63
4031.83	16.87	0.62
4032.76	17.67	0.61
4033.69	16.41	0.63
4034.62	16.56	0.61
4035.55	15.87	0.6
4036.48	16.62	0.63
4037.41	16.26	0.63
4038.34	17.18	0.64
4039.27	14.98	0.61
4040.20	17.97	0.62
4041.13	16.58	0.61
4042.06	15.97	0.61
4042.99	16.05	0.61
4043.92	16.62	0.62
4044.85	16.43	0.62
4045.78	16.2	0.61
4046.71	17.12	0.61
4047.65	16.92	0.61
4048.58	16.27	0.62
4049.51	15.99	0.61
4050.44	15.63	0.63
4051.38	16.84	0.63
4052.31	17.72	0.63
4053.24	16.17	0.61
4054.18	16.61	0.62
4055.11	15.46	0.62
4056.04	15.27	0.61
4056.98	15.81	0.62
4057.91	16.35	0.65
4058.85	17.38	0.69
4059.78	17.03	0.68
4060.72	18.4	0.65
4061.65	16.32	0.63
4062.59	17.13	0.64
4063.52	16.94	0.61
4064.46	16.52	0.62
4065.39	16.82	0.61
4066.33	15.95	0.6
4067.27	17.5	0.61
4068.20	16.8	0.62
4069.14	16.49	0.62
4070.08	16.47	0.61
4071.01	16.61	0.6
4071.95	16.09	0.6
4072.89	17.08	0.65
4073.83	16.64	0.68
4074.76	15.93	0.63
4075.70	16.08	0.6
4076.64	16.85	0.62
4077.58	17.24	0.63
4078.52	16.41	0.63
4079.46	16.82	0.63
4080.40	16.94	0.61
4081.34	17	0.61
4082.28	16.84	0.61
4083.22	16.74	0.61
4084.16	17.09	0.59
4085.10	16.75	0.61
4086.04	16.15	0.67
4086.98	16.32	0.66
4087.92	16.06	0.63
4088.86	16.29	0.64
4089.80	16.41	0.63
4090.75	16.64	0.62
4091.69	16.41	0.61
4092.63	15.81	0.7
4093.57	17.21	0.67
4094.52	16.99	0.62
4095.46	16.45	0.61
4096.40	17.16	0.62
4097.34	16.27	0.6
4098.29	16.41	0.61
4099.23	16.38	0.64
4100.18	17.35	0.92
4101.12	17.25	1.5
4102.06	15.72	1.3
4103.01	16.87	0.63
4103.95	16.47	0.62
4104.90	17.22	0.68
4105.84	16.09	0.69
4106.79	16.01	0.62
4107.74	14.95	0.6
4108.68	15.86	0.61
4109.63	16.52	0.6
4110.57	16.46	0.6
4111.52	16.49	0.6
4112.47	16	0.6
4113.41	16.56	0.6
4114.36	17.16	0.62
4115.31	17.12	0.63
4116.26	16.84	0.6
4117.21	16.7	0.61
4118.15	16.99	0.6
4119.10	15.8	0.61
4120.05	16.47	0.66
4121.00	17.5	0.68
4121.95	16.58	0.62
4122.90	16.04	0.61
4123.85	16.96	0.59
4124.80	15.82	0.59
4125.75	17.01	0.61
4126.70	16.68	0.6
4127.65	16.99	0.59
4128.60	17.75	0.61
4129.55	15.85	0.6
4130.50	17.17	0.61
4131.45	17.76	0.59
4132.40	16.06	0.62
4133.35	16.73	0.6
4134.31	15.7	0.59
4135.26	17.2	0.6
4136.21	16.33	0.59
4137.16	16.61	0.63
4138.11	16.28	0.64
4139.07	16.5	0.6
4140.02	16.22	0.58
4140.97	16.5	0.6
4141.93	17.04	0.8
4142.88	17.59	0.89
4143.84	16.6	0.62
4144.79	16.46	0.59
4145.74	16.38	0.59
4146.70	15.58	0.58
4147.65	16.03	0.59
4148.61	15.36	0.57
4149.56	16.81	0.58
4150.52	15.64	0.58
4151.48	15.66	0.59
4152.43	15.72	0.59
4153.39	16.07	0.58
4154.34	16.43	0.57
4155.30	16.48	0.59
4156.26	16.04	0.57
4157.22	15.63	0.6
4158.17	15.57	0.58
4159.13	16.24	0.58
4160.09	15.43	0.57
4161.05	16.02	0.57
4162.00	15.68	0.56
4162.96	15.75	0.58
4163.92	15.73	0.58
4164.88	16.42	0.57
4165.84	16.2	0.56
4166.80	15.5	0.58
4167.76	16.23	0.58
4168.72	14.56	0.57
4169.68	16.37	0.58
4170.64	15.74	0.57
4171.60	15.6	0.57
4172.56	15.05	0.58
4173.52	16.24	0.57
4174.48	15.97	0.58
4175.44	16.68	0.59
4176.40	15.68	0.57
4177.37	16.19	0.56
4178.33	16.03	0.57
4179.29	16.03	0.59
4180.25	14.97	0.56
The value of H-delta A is -0.2 angstrom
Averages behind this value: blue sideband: 16.6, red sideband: 16.3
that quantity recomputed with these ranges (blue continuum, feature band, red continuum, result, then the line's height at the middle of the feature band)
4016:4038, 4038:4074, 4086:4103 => 0.2 angstrom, 16.7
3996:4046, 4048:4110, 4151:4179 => -0.8 angstrom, 16.3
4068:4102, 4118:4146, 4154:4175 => -0.8 angstrom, 16.2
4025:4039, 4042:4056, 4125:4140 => 0.2 angstrom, 16.6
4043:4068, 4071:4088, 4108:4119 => -0.1 angstrom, 16.6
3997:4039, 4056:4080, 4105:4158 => -0.2 angstrom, 16.6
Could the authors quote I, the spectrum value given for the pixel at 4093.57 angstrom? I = 17.21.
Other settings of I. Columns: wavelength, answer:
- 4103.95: 16.47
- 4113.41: 16.56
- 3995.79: 16.04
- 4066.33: 15.95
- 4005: 16.1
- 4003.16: 15.12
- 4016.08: 17.29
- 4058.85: 17.38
